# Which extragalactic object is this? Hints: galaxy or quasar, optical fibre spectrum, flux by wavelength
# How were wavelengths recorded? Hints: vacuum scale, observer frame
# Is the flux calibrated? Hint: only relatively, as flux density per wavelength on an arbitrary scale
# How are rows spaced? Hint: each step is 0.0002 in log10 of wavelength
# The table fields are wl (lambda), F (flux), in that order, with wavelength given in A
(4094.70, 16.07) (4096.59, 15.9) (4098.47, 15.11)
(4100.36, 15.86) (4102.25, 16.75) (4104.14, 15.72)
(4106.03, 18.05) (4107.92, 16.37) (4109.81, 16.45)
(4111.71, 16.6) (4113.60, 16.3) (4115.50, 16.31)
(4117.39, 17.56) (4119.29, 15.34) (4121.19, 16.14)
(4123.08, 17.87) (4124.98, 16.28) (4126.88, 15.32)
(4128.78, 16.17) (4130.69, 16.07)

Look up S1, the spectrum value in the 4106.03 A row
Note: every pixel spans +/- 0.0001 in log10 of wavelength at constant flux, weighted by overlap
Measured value 18.05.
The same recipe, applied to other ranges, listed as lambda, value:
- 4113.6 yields 16.3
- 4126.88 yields 15.32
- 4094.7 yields 16.07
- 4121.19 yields 16.14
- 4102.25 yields 16.75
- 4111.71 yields 16.6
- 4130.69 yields 16.07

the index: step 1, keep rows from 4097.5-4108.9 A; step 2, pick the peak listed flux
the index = 18.05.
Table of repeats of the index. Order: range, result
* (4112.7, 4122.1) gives 17.56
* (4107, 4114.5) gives 16.6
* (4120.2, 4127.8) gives 17.87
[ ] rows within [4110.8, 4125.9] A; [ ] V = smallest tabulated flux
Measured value 15.34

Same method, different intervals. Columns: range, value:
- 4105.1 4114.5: 16.3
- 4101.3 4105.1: 15.72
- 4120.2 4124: 16.14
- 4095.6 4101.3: 15.11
